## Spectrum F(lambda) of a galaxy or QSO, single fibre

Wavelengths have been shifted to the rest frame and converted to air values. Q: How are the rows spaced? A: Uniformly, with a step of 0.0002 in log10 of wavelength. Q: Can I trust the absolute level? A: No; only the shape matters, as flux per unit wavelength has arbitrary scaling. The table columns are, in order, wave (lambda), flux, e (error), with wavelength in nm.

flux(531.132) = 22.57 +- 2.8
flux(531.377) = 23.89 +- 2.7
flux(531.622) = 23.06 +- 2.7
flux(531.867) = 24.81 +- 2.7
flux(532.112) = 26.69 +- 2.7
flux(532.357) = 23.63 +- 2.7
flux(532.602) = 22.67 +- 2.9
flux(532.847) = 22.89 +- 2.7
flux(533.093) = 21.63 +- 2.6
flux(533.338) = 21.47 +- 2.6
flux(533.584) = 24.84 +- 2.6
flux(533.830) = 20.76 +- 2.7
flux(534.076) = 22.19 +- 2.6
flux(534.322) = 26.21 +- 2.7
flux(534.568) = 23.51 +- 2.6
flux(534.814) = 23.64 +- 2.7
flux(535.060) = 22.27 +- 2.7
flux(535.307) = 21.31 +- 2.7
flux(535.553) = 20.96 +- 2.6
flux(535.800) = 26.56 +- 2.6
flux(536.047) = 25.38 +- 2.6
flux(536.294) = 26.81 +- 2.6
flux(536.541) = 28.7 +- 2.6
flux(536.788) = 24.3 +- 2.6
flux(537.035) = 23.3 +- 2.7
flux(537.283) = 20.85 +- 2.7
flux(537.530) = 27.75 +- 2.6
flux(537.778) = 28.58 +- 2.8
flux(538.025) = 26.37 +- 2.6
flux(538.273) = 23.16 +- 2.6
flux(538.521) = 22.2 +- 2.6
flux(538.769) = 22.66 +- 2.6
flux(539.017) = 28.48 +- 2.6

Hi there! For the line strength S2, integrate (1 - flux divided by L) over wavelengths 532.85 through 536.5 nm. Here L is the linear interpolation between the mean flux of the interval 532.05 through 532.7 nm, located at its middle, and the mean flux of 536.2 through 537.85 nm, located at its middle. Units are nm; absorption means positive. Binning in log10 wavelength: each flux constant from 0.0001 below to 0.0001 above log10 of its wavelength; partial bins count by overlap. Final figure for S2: 0.21 nm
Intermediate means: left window 24.2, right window 25.6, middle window 23.5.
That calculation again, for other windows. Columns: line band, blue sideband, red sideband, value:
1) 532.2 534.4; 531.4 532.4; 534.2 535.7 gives 0.087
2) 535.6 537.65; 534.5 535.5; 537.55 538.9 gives -0.138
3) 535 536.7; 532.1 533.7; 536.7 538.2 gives -0.012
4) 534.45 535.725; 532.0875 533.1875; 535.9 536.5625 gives 0.154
